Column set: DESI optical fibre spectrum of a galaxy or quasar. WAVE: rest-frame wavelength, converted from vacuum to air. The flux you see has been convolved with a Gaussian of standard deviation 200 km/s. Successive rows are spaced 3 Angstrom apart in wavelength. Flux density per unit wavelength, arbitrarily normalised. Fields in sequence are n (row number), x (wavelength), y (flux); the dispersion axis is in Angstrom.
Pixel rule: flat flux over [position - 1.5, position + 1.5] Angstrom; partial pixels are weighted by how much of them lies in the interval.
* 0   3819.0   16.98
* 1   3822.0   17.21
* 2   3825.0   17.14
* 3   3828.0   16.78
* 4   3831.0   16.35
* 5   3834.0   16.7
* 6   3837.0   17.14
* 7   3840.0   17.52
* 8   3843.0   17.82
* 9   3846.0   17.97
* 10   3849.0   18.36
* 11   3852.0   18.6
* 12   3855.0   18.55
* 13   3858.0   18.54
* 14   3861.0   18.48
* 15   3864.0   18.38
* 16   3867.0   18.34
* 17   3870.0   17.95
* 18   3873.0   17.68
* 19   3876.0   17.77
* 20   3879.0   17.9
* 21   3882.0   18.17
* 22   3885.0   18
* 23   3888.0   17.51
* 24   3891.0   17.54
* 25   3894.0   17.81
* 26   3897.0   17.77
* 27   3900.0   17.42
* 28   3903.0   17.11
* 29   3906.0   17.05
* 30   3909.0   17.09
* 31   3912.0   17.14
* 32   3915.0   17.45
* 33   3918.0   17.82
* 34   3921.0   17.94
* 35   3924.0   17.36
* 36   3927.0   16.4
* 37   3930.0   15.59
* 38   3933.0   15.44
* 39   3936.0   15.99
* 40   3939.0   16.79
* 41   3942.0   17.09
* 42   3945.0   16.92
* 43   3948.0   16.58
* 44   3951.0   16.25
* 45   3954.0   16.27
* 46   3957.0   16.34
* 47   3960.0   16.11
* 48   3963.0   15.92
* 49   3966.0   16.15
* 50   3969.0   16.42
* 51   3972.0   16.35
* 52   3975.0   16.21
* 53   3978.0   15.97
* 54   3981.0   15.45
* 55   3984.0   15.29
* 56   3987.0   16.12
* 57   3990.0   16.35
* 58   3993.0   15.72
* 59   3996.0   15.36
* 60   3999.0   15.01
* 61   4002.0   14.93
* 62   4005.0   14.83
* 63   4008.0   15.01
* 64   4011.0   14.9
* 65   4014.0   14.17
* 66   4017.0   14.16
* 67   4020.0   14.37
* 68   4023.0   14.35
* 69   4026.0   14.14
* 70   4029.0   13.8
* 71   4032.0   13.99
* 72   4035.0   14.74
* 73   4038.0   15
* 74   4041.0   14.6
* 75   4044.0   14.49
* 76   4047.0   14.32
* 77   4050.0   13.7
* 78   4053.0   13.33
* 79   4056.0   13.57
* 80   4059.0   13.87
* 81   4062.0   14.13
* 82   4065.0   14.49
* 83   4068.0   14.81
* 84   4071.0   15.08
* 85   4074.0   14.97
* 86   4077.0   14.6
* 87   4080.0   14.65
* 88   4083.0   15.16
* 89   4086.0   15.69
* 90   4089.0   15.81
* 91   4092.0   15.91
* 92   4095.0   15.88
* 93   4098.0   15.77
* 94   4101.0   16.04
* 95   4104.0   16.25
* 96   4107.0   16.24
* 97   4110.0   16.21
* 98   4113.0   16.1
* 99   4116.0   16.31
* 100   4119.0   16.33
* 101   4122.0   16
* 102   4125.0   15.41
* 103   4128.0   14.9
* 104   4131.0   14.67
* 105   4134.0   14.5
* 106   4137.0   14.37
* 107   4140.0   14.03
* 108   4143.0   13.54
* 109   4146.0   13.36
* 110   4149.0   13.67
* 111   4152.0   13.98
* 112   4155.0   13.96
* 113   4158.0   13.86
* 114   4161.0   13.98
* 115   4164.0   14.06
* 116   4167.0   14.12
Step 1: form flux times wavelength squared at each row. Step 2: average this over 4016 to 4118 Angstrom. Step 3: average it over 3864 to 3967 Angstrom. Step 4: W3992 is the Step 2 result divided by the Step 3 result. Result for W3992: 0.94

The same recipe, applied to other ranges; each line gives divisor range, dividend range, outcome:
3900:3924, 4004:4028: 0.88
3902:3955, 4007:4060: 0.89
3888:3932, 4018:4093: 0.91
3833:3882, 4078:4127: 1.00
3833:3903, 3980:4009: 0.92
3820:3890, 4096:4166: 0.96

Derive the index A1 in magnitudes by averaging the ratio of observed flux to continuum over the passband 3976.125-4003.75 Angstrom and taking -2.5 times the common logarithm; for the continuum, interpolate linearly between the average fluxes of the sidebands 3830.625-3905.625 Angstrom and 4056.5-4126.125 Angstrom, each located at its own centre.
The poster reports 0.064 mag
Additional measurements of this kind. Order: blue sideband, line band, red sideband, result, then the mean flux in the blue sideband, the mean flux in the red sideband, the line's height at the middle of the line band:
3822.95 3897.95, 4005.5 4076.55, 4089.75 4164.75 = 0.11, 17.8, 15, 15.9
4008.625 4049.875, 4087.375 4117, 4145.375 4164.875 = -0.14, 14.4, 13.9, 14.1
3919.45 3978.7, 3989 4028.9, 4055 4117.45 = 0.08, 16.4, 15.3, 15.9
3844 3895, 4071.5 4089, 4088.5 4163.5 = 0.04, 18.1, 15.1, 15.6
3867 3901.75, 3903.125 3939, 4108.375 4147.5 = 0.03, 17.8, 15.1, 17.4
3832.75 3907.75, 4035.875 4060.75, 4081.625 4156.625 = 0.13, 17.8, 15.2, 16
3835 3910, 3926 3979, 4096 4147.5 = 0.05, 17.9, 15.3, 17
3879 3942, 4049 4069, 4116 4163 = 0.11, 17.2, 14.5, 15.4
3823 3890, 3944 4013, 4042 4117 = 0.03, 17.8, 15.1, 16.3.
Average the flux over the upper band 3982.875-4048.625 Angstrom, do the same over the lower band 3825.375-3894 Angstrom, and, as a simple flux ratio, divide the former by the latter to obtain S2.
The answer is 0.83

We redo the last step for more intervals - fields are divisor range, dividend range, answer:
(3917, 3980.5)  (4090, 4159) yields 0.92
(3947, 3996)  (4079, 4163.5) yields 0.94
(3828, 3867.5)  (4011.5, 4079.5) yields 0.80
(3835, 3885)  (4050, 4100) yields 0.82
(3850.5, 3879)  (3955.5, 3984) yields 0.88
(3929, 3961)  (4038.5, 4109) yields 0.92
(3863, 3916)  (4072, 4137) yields 0.88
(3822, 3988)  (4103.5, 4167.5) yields 0.87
